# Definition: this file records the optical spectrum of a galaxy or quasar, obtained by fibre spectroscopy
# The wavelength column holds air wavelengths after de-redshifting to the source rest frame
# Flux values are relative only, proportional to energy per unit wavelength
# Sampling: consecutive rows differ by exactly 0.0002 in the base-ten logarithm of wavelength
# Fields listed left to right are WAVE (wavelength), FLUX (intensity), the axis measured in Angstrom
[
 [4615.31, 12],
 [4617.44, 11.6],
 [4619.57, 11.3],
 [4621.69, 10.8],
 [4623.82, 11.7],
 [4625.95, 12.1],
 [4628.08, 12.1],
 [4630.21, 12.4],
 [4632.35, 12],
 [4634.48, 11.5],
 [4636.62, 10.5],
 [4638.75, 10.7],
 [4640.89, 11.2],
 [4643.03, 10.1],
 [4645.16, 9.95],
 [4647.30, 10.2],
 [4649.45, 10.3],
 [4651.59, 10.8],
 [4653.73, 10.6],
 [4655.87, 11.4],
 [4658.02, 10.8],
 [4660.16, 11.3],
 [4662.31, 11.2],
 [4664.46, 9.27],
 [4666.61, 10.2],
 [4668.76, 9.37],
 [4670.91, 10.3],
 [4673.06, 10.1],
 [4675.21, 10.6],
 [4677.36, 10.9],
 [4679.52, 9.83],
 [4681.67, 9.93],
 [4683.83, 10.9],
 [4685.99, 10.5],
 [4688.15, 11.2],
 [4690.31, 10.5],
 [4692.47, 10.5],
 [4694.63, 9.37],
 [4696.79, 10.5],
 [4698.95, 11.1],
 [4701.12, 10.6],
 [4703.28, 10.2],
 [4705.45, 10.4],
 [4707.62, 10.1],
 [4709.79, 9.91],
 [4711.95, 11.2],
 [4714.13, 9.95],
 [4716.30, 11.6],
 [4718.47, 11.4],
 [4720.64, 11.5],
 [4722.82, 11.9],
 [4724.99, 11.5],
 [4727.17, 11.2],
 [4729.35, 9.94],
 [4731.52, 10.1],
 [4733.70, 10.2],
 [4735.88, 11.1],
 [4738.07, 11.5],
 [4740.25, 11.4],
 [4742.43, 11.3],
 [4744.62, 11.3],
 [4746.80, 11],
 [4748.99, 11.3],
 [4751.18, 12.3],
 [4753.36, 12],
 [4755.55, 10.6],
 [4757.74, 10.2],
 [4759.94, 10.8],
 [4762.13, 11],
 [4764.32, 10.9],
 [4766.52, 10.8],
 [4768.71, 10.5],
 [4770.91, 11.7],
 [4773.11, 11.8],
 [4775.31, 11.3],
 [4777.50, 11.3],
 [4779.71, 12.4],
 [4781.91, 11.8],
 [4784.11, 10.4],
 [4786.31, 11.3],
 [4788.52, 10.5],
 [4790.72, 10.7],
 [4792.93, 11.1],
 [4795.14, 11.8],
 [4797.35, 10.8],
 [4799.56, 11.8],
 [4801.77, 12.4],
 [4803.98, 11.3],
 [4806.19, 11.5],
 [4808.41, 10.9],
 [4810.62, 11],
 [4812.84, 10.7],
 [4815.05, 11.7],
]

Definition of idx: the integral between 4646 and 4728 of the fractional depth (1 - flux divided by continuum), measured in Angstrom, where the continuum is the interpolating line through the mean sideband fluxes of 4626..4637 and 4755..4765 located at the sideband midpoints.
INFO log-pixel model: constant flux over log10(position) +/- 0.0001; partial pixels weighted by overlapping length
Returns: 5.16 Angstrom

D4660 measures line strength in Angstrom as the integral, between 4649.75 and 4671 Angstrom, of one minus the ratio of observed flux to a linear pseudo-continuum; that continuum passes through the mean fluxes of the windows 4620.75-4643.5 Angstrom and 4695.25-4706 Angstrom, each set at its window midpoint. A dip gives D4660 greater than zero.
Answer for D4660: 1.0 Angstrom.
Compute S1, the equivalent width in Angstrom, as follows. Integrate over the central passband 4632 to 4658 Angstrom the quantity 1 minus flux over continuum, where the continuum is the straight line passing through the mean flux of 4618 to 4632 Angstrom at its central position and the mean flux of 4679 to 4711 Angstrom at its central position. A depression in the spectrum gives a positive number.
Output 1.4 Angstrom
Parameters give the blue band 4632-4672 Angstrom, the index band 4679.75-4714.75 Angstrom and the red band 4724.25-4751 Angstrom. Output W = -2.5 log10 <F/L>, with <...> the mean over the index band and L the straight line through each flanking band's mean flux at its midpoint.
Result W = 0.041 mag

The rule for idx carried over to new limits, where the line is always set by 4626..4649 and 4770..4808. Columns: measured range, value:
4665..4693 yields 2.1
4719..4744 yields 0.5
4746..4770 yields 0.6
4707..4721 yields 0.6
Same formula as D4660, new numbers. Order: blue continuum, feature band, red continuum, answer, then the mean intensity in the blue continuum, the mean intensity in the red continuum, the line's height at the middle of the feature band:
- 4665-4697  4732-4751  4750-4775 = -0.4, 10.3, 11.1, 10.9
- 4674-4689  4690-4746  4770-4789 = 0.4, 10.5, 11.4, 10.9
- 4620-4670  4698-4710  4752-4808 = 0.7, 10.9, 11.2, 11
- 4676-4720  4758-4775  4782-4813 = -0.1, 10.5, 11.2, 11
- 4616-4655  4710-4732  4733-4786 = 0.3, 11.1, 11.2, 11.2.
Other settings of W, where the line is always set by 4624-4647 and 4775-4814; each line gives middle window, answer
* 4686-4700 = 0.072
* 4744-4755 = -0.027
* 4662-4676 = 0.119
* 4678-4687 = 0.095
